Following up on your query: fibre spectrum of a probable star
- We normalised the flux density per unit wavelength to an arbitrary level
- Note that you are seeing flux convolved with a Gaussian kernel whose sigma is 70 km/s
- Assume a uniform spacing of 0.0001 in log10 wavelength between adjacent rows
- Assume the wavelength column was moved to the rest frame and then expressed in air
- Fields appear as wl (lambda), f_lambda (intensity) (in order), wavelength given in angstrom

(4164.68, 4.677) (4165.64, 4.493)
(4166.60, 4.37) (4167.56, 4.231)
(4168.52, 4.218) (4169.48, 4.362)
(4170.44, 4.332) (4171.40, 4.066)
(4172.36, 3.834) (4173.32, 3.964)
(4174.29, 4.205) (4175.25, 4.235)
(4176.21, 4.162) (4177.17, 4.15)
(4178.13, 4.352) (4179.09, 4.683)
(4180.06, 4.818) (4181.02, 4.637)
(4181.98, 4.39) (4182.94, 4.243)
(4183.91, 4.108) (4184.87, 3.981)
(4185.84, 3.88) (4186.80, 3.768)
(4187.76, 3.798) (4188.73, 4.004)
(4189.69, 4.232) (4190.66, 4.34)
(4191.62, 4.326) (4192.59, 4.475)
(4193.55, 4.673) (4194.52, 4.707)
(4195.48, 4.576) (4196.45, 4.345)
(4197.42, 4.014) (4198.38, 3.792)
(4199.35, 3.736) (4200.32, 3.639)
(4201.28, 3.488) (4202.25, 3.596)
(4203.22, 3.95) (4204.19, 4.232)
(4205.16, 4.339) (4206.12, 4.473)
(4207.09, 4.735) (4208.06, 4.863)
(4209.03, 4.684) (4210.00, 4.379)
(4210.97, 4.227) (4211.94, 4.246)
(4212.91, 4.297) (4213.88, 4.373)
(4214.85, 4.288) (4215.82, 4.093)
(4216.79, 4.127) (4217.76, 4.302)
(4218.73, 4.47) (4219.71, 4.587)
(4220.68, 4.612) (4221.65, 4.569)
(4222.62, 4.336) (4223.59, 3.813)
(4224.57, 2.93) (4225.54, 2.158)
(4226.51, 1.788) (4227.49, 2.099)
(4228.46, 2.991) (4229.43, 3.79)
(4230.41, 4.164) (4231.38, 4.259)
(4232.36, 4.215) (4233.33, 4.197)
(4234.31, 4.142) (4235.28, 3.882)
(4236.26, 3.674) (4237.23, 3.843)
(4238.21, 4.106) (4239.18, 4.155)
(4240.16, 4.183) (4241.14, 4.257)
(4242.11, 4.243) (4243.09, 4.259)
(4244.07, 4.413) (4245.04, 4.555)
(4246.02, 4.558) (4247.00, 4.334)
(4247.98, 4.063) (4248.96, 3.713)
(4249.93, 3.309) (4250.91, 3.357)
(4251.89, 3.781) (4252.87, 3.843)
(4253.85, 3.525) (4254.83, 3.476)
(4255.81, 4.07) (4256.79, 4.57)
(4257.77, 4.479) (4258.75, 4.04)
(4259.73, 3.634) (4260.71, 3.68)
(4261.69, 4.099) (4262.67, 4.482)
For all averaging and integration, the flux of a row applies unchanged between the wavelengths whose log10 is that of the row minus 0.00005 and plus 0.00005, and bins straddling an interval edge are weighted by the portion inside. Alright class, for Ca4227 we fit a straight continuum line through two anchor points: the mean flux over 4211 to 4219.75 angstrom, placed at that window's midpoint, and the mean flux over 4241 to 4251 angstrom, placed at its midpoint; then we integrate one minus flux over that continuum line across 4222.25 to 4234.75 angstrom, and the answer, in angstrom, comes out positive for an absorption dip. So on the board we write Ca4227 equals 2.3 angstrom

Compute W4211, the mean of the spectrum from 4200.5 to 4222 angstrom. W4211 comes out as 4.3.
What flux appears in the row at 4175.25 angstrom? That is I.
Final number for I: 4.235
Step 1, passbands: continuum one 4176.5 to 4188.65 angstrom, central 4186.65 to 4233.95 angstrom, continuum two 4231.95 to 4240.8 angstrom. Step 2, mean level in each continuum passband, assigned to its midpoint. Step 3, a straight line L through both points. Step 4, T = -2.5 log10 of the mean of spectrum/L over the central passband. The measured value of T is 0.02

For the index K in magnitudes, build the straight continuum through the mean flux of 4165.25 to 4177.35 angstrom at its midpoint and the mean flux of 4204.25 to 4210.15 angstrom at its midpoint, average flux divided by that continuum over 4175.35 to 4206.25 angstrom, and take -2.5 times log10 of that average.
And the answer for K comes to 0.05 mag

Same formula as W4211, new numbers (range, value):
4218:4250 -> 3.91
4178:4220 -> 4.25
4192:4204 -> 4.09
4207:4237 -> 3.96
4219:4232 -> 3.57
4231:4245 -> 4.14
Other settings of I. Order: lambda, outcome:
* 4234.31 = 4.142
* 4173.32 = 3.964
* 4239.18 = 4.155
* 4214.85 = 4.288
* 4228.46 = 2.991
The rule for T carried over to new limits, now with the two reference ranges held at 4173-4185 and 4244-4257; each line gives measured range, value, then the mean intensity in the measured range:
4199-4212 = 0.00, 4.19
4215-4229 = 0.12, 3.65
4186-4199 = 0.01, 4.22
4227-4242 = 0.04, 3.87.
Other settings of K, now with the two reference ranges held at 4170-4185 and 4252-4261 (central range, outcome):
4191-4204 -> 0.019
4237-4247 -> -0.075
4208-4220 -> -0.064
